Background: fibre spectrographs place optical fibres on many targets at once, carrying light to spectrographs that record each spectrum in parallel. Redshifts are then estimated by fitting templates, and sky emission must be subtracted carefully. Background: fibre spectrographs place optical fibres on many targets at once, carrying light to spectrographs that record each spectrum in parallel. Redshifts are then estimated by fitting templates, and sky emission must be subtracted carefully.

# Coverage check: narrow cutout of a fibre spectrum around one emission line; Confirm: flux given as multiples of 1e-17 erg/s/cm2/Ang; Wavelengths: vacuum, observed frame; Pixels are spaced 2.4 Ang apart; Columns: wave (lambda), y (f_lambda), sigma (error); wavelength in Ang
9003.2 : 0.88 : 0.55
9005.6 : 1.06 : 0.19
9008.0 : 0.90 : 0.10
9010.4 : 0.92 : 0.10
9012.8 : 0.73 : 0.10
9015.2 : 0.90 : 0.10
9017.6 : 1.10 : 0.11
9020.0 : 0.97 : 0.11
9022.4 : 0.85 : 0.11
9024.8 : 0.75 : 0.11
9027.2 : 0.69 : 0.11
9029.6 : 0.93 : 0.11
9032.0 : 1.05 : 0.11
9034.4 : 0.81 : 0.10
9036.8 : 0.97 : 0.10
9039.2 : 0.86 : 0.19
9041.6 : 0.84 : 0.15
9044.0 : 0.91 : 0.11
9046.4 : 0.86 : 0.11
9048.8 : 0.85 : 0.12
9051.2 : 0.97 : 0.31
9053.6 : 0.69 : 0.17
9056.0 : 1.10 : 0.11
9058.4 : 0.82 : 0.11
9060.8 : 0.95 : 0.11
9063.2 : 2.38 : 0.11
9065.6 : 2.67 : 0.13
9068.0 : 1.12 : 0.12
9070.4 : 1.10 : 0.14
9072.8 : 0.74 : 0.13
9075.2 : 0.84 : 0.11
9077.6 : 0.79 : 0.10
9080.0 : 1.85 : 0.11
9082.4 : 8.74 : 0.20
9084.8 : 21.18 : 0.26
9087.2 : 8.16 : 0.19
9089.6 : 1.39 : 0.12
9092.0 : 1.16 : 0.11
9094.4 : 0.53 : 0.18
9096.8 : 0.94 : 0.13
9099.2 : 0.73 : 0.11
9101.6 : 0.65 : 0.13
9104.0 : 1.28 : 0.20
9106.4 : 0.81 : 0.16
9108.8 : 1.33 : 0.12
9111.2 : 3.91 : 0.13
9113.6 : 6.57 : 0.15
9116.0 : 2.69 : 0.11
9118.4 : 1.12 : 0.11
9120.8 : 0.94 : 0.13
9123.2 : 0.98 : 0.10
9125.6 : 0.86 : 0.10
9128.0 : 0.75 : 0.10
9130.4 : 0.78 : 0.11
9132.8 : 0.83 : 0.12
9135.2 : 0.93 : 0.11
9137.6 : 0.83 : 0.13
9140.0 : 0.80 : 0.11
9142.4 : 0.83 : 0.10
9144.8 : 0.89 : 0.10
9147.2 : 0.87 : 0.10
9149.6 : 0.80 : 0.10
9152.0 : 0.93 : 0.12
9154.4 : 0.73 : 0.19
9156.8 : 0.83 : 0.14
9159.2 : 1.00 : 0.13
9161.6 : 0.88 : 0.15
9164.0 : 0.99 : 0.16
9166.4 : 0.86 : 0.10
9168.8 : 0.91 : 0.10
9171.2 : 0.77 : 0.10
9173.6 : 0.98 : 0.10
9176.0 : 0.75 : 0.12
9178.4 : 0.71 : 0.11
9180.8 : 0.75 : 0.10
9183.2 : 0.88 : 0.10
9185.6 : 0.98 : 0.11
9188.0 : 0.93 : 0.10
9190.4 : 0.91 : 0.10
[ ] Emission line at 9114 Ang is [N II] 6583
